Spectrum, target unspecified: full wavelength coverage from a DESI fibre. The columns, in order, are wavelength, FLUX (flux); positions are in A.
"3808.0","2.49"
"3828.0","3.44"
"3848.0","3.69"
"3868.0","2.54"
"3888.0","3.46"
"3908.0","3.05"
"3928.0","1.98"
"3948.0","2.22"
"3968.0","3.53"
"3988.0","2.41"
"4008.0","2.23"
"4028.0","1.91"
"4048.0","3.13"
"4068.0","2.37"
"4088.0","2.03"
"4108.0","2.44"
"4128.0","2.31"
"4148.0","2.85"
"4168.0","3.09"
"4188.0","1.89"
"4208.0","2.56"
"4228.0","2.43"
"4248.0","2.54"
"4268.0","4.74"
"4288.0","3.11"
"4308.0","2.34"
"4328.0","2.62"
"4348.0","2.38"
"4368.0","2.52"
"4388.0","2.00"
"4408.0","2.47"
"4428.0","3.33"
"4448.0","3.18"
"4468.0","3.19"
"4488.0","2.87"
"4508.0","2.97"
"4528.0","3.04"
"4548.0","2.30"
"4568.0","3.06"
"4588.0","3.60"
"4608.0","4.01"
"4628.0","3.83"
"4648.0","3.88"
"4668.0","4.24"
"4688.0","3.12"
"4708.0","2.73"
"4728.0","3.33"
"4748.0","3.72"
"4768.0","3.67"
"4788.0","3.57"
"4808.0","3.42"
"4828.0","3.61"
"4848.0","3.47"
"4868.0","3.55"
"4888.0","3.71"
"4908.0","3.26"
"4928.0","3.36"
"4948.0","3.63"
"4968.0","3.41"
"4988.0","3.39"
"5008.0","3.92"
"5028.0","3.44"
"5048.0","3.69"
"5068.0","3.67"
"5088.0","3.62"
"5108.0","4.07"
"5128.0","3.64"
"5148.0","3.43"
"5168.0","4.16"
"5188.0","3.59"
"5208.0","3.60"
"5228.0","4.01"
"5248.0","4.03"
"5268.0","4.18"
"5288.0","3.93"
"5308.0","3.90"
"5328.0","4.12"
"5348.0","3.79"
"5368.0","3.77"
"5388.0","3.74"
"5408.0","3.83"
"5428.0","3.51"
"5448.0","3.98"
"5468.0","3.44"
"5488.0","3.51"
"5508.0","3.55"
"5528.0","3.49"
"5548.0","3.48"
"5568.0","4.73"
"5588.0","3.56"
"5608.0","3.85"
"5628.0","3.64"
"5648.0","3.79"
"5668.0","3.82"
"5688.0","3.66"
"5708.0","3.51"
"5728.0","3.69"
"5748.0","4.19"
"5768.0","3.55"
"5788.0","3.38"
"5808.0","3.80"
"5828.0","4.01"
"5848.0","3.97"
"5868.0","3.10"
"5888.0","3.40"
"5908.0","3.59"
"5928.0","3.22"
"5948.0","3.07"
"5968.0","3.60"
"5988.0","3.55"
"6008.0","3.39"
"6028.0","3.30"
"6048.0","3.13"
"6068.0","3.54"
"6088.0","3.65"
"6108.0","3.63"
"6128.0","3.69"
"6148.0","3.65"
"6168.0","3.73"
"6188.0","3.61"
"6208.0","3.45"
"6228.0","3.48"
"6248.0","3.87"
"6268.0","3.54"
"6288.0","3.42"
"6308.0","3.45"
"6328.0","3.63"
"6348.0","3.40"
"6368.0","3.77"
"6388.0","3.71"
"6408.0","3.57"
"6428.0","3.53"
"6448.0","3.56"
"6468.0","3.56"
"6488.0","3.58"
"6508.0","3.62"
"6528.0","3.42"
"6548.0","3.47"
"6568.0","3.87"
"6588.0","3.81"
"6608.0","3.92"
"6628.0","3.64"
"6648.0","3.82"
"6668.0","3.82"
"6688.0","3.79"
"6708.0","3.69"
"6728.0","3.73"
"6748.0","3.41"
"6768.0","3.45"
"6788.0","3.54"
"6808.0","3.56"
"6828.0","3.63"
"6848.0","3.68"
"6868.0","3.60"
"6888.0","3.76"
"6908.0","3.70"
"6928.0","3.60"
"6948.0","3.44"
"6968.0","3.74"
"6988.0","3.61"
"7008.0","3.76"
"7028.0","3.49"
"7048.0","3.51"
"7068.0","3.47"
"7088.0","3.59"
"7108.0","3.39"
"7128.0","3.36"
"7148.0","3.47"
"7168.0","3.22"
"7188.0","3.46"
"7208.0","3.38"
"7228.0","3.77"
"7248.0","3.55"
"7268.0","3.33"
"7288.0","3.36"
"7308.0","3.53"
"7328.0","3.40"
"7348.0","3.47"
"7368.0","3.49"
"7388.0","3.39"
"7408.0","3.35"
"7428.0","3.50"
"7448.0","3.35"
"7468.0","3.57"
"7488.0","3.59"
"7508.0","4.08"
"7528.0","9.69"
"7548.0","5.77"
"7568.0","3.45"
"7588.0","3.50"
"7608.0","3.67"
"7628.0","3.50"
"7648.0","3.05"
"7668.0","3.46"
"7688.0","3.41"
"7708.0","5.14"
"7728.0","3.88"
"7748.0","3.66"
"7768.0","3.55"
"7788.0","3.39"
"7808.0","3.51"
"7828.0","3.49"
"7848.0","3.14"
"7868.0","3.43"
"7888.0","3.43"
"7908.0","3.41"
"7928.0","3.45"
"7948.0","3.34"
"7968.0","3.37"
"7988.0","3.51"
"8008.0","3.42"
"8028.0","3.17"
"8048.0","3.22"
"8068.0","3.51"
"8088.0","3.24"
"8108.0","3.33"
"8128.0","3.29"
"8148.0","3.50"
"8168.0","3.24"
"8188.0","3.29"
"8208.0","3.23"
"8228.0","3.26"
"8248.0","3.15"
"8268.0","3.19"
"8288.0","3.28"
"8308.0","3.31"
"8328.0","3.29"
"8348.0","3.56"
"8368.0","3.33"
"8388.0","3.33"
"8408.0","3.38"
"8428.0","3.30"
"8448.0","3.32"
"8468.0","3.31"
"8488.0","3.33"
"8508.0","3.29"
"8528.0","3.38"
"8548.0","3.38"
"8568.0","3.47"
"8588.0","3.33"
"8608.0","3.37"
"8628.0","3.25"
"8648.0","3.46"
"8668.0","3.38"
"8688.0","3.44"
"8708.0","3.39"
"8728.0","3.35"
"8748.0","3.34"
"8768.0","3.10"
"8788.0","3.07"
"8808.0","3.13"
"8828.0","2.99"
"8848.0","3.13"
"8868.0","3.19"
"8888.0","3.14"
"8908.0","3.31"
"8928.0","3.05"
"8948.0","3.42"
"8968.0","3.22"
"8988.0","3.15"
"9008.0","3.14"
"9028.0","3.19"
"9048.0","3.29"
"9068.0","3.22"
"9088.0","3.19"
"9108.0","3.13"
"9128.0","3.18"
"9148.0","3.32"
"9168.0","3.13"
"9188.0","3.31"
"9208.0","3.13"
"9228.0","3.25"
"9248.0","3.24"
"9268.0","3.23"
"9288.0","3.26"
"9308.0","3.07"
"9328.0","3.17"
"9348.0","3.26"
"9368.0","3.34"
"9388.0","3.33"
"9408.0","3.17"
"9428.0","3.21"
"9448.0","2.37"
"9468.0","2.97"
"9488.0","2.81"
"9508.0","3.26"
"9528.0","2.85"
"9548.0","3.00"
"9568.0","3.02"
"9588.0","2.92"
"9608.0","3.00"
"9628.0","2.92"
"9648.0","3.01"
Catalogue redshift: 0.146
